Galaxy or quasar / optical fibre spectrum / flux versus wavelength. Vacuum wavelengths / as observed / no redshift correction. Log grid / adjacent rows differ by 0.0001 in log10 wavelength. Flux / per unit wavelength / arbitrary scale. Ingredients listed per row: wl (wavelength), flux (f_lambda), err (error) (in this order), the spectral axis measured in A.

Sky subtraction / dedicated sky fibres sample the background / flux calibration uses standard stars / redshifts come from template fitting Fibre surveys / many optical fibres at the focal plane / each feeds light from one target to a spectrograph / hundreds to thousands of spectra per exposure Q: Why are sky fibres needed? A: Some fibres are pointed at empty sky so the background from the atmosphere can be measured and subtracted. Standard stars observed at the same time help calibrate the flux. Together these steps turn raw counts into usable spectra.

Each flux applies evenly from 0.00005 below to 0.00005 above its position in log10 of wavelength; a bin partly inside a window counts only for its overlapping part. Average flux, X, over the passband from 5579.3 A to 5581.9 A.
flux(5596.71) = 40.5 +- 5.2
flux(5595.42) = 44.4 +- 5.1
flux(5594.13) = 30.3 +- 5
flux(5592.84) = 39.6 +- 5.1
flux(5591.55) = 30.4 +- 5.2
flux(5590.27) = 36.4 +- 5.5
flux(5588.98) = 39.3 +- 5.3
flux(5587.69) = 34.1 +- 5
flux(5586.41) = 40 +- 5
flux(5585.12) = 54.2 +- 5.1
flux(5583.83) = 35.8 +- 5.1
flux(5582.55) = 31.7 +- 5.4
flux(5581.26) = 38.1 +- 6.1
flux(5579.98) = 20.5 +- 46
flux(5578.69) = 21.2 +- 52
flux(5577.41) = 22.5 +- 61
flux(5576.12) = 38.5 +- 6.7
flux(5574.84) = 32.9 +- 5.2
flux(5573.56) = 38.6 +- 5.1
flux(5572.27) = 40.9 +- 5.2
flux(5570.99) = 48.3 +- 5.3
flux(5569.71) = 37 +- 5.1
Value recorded 29.2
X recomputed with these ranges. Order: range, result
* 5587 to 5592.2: 35.1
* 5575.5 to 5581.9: 28.1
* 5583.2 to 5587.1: 43.2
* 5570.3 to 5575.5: 40.2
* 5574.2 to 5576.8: 35.5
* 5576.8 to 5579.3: 21.9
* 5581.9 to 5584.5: 33.9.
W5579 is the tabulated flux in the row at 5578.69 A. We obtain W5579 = 21.2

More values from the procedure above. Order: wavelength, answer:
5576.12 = 38.5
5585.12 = 54.2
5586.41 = 40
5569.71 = 37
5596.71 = 40.5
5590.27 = 36.4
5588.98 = 39.3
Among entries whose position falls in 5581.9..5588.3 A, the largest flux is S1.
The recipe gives 54.2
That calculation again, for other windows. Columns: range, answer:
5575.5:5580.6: 38.5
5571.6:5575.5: 40.9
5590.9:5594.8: 39.6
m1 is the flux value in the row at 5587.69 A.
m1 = 34.1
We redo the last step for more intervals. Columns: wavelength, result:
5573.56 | 38.6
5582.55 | 31.7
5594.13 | 30.3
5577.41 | 22.5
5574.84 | 32.9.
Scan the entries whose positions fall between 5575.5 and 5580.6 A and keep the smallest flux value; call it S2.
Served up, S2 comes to 20.5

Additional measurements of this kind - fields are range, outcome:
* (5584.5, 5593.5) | 30.4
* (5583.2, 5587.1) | 35.8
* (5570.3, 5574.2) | 38.6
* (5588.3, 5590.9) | 36.4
